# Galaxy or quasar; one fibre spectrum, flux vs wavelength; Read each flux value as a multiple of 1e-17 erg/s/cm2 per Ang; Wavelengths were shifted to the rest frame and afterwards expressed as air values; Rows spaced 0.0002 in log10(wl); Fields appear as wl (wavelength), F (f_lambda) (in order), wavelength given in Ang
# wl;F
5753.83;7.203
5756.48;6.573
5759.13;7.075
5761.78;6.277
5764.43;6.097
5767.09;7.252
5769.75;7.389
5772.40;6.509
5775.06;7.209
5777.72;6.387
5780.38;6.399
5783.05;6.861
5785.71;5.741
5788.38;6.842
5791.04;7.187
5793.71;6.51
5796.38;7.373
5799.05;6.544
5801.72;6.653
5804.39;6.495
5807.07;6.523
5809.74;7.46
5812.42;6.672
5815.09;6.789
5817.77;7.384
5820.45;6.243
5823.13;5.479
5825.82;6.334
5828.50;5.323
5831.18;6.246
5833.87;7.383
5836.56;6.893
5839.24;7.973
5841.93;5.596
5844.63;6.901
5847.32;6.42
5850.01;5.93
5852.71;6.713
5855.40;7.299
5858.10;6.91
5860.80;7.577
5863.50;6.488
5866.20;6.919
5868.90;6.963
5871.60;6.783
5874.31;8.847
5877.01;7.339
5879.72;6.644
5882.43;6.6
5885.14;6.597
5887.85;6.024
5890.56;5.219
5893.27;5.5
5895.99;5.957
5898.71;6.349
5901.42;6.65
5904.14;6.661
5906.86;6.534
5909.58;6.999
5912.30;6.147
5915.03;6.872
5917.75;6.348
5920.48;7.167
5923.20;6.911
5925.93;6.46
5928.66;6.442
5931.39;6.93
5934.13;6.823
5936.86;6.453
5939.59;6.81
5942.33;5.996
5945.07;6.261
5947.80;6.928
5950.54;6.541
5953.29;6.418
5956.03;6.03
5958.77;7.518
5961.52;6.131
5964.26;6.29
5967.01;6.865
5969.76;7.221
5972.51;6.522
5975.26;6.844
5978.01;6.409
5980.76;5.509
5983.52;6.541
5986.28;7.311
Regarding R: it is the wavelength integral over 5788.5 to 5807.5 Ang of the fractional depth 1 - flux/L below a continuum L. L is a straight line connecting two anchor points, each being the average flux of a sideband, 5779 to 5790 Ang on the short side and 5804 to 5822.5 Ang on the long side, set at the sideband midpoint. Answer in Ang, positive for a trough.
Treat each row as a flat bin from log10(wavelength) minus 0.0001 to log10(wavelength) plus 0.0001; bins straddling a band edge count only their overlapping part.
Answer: -0.5 Ang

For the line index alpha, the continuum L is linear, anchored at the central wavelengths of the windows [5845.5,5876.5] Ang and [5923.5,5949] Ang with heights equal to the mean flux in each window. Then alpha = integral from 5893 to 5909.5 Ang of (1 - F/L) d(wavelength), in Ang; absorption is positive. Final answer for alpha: 0.9 Ang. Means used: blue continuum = 7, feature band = 6.38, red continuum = 6.58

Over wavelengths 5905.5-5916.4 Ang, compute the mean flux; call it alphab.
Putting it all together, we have 6.64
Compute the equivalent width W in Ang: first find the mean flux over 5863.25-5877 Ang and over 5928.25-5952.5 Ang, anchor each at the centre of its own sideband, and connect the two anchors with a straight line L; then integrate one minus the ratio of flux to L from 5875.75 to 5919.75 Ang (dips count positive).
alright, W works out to 3.7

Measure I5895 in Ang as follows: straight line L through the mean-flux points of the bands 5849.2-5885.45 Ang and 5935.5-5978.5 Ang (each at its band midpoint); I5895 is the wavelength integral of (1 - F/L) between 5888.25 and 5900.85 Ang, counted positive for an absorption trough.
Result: 1.9 Ang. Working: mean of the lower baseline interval 7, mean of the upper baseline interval 6.58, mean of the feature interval 5.83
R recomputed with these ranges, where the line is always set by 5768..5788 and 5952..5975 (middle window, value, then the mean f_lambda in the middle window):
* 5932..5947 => 0.30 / 6.51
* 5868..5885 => -1.30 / 7.16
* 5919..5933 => -0.29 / 6.78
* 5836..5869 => -0.77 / 6.81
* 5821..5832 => 1.32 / 5.86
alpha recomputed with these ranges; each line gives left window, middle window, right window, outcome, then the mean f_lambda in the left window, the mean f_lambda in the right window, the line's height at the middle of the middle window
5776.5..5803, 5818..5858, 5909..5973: 0.7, 6.65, 6.62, 6.64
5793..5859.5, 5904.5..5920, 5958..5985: -0.1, 6.64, 6.57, 6.6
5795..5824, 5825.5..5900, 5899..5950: 0.4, 6.71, 6.63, 6.67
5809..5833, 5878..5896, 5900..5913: 1.3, 6.43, 6.62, 6.58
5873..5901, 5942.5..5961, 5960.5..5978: 0.2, 6.51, 6.64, 6.61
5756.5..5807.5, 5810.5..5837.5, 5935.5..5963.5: 0.7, 6.7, 6.5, 6.65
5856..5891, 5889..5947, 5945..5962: 2.3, 6.89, 6.59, 6.72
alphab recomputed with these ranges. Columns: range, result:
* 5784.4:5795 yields 6.57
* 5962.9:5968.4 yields 6.57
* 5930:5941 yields 6.75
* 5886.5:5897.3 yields 5.67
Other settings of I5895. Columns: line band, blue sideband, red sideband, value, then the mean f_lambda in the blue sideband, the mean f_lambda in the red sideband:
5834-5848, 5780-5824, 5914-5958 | -0.4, 6.67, 6.6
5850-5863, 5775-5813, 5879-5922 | -0.9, 6.71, 6.39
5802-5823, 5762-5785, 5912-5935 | 0.0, 6.71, 6.7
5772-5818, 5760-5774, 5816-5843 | -0.8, 6.73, 6.5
